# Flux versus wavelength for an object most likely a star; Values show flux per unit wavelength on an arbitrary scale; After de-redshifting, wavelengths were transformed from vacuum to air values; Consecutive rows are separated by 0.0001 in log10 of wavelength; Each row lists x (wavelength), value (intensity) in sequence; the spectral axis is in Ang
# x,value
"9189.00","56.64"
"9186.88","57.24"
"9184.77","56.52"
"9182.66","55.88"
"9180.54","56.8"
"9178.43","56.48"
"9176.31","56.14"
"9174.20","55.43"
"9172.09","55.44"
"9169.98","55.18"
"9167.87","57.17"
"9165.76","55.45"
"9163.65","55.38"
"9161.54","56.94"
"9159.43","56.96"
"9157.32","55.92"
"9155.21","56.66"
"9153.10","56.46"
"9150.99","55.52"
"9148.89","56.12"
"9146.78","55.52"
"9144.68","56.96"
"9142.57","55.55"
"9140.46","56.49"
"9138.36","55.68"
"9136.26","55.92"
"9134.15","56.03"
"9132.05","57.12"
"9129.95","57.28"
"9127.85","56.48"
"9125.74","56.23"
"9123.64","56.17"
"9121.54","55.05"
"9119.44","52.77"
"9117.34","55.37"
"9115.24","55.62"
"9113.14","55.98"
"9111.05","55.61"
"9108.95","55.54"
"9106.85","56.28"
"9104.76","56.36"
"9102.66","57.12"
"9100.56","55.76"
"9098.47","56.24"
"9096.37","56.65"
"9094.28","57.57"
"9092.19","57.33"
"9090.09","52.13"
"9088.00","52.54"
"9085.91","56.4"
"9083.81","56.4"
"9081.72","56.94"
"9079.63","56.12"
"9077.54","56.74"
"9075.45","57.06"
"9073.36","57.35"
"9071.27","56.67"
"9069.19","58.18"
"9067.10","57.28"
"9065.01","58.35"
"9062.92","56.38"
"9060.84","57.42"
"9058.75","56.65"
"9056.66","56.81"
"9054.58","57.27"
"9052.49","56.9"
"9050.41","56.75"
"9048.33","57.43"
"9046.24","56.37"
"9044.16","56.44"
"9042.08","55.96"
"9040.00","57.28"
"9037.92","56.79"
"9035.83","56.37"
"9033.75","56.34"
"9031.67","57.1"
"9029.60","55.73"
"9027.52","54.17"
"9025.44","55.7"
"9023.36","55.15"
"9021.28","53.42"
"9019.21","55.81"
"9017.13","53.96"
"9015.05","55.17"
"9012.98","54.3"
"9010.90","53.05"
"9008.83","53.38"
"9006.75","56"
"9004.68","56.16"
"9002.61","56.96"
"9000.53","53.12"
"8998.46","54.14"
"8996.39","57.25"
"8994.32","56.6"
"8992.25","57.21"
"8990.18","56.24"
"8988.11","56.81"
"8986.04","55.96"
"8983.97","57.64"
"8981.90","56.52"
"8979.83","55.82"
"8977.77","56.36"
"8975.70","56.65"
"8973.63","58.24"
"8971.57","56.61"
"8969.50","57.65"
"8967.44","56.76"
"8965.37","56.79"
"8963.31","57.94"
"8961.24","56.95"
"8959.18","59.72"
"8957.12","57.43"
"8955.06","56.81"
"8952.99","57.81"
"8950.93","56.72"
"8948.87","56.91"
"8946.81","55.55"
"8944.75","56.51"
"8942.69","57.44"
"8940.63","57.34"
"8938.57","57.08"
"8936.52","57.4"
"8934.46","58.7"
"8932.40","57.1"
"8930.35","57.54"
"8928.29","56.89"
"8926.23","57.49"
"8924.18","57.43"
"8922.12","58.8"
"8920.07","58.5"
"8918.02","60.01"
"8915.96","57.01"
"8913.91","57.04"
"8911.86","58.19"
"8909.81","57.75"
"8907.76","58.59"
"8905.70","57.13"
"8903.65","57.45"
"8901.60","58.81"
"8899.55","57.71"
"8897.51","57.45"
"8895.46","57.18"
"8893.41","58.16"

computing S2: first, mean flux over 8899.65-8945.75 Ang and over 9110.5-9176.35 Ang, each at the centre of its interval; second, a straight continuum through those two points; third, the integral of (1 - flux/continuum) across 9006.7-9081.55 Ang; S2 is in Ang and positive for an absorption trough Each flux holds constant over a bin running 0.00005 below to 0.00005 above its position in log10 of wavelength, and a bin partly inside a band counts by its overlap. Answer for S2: 0.8 Ang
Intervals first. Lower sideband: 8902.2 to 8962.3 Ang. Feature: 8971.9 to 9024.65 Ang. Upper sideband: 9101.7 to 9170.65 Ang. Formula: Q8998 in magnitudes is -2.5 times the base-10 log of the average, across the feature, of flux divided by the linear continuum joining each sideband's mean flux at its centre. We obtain 0.03 mag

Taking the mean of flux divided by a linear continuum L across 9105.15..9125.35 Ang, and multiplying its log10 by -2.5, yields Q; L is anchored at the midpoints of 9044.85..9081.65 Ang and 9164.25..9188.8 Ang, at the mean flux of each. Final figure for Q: 0.023 mag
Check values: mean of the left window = 57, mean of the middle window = 55.5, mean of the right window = 56.2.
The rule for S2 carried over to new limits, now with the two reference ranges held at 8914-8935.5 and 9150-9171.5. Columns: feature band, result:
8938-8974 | 0.28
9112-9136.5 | 0.25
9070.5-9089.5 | 0.20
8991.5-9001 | 0.26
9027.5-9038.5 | 0.17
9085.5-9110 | 0.34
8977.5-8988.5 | 0.18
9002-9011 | 0.32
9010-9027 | 0.78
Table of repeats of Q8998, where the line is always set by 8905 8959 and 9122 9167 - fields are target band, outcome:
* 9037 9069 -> 0.00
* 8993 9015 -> 0.04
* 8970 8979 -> 0.01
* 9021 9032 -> 0.03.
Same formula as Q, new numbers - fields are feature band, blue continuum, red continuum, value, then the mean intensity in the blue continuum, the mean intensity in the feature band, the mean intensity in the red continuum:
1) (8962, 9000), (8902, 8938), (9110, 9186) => 0.01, 57.8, 56.7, 56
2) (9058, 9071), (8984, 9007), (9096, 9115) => -0.02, 56.1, 57.4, 56.1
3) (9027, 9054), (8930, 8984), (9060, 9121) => 0.00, 57.2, 56.5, 56.2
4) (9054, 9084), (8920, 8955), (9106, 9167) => -0.01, 57.3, 57.1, 56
